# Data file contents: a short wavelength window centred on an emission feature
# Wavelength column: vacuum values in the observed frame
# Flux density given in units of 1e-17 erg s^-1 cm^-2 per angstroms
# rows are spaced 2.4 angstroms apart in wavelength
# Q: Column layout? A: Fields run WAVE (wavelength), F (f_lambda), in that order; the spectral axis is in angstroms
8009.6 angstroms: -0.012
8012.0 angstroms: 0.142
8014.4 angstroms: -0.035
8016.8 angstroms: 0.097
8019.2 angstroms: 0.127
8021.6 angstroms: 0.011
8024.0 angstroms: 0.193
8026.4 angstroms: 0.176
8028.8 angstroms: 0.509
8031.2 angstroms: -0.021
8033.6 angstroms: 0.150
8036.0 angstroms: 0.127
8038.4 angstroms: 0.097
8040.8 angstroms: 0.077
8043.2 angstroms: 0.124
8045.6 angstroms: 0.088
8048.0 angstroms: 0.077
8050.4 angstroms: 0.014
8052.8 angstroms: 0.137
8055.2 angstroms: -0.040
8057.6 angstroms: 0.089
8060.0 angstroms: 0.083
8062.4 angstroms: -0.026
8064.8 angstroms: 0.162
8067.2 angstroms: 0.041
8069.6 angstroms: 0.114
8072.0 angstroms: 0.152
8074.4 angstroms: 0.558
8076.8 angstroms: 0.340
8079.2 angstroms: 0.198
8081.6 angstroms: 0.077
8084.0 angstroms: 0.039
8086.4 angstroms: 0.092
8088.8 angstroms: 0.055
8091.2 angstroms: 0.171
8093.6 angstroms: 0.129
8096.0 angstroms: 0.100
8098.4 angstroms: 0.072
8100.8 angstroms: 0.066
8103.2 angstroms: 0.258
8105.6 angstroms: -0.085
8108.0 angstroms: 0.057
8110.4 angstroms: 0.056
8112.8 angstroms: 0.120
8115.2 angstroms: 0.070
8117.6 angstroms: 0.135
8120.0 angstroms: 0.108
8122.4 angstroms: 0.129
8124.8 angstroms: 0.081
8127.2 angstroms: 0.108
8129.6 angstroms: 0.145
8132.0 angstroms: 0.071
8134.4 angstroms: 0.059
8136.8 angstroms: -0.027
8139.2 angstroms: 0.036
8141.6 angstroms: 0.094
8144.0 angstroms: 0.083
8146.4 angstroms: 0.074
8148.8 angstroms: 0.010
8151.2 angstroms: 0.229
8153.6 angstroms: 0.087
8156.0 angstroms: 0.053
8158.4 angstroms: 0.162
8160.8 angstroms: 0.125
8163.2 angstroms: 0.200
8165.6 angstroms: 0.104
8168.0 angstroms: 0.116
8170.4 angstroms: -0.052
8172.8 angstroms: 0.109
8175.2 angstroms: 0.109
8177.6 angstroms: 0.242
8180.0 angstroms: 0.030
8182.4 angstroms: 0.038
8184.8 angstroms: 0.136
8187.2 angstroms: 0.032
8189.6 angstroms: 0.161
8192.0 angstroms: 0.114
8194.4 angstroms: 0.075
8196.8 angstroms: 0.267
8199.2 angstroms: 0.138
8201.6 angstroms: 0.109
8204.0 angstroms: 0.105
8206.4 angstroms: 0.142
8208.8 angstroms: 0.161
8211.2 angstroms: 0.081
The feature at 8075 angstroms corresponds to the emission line H-gamma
